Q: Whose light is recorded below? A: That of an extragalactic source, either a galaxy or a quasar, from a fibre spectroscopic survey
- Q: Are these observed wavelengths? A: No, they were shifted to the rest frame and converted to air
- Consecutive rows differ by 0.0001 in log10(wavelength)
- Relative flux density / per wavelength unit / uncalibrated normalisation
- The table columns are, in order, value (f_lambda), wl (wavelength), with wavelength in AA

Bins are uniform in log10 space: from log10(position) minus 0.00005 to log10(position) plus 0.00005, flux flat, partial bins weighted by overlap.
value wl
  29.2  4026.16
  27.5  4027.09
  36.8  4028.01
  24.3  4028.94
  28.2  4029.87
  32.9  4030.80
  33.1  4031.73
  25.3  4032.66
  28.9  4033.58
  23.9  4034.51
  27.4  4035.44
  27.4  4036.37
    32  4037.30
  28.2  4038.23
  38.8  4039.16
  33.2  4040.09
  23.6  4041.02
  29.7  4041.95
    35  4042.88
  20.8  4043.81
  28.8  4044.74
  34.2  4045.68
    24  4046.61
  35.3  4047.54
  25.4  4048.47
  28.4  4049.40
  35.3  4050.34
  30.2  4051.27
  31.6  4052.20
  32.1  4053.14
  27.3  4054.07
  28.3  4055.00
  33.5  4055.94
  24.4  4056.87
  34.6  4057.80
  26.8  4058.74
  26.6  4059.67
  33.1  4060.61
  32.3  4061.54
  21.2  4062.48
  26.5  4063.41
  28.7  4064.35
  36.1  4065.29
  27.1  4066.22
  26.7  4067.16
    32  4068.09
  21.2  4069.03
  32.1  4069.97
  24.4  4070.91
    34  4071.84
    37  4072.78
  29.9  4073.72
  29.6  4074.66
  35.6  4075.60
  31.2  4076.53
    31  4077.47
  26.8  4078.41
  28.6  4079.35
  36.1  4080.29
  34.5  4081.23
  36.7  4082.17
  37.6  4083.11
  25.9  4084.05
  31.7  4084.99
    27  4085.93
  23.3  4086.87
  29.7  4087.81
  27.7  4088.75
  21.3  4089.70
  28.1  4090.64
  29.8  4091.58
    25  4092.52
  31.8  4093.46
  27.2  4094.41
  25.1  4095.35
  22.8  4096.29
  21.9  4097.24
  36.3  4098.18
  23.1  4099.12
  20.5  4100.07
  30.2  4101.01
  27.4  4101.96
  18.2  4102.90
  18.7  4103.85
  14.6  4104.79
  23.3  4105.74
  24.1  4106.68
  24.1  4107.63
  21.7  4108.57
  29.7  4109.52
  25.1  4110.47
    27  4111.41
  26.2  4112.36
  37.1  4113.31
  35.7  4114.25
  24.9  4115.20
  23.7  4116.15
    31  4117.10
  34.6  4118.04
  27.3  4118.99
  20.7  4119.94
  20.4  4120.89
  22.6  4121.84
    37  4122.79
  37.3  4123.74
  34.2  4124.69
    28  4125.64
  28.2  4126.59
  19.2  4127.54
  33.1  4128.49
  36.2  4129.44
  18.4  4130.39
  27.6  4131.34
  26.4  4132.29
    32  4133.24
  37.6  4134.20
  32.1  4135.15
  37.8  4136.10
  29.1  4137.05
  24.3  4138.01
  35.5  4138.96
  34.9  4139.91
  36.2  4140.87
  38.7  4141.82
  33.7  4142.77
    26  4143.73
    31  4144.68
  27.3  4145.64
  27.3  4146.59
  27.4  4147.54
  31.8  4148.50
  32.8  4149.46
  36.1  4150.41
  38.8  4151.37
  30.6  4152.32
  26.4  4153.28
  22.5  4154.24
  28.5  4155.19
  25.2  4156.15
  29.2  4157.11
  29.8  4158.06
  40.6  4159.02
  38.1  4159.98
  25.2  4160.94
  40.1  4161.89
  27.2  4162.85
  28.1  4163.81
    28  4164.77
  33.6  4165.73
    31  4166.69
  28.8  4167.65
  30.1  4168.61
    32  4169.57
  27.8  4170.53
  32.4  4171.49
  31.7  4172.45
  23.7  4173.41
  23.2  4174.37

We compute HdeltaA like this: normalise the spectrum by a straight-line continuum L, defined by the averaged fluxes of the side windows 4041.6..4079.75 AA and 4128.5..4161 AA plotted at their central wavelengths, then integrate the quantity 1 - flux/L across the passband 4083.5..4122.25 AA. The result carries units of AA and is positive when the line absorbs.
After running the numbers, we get 5.57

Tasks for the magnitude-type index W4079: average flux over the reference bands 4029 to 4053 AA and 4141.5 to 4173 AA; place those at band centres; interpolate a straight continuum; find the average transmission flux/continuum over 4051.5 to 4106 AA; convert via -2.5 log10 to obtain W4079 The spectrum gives 0.059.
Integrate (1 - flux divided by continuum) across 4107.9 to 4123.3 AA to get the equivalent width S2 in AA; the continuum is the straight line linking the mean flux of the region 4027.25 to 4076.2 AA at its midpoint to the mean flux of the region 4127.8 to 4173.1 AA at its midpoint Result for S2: 1.38 AA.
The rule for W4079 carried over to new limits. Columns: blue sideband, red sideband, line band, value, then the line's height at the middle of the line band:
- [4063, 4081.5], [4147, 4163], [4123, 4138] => 0.022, 31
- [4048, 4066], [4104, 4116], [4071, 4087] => -0.129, 28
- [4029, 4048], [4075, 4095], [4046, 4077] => -0.007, 29.6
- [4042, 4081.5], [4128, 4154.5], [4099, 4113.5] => 0.256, 30.6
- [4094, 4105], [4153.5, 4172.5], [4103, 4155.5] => -0.073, 27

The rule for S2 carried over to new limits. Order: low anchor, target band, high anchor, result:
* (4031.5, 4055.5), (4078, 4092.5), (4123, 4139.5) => 0.2 AA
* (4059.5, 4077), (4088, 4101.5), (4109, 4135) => 1.3 AA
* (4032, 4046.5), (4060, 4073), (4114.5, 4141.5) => 0.0 AA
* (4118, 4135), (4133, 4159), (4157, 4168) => -0.8 AA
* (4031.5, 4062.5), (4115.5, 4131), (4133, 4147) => 1.7 AA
